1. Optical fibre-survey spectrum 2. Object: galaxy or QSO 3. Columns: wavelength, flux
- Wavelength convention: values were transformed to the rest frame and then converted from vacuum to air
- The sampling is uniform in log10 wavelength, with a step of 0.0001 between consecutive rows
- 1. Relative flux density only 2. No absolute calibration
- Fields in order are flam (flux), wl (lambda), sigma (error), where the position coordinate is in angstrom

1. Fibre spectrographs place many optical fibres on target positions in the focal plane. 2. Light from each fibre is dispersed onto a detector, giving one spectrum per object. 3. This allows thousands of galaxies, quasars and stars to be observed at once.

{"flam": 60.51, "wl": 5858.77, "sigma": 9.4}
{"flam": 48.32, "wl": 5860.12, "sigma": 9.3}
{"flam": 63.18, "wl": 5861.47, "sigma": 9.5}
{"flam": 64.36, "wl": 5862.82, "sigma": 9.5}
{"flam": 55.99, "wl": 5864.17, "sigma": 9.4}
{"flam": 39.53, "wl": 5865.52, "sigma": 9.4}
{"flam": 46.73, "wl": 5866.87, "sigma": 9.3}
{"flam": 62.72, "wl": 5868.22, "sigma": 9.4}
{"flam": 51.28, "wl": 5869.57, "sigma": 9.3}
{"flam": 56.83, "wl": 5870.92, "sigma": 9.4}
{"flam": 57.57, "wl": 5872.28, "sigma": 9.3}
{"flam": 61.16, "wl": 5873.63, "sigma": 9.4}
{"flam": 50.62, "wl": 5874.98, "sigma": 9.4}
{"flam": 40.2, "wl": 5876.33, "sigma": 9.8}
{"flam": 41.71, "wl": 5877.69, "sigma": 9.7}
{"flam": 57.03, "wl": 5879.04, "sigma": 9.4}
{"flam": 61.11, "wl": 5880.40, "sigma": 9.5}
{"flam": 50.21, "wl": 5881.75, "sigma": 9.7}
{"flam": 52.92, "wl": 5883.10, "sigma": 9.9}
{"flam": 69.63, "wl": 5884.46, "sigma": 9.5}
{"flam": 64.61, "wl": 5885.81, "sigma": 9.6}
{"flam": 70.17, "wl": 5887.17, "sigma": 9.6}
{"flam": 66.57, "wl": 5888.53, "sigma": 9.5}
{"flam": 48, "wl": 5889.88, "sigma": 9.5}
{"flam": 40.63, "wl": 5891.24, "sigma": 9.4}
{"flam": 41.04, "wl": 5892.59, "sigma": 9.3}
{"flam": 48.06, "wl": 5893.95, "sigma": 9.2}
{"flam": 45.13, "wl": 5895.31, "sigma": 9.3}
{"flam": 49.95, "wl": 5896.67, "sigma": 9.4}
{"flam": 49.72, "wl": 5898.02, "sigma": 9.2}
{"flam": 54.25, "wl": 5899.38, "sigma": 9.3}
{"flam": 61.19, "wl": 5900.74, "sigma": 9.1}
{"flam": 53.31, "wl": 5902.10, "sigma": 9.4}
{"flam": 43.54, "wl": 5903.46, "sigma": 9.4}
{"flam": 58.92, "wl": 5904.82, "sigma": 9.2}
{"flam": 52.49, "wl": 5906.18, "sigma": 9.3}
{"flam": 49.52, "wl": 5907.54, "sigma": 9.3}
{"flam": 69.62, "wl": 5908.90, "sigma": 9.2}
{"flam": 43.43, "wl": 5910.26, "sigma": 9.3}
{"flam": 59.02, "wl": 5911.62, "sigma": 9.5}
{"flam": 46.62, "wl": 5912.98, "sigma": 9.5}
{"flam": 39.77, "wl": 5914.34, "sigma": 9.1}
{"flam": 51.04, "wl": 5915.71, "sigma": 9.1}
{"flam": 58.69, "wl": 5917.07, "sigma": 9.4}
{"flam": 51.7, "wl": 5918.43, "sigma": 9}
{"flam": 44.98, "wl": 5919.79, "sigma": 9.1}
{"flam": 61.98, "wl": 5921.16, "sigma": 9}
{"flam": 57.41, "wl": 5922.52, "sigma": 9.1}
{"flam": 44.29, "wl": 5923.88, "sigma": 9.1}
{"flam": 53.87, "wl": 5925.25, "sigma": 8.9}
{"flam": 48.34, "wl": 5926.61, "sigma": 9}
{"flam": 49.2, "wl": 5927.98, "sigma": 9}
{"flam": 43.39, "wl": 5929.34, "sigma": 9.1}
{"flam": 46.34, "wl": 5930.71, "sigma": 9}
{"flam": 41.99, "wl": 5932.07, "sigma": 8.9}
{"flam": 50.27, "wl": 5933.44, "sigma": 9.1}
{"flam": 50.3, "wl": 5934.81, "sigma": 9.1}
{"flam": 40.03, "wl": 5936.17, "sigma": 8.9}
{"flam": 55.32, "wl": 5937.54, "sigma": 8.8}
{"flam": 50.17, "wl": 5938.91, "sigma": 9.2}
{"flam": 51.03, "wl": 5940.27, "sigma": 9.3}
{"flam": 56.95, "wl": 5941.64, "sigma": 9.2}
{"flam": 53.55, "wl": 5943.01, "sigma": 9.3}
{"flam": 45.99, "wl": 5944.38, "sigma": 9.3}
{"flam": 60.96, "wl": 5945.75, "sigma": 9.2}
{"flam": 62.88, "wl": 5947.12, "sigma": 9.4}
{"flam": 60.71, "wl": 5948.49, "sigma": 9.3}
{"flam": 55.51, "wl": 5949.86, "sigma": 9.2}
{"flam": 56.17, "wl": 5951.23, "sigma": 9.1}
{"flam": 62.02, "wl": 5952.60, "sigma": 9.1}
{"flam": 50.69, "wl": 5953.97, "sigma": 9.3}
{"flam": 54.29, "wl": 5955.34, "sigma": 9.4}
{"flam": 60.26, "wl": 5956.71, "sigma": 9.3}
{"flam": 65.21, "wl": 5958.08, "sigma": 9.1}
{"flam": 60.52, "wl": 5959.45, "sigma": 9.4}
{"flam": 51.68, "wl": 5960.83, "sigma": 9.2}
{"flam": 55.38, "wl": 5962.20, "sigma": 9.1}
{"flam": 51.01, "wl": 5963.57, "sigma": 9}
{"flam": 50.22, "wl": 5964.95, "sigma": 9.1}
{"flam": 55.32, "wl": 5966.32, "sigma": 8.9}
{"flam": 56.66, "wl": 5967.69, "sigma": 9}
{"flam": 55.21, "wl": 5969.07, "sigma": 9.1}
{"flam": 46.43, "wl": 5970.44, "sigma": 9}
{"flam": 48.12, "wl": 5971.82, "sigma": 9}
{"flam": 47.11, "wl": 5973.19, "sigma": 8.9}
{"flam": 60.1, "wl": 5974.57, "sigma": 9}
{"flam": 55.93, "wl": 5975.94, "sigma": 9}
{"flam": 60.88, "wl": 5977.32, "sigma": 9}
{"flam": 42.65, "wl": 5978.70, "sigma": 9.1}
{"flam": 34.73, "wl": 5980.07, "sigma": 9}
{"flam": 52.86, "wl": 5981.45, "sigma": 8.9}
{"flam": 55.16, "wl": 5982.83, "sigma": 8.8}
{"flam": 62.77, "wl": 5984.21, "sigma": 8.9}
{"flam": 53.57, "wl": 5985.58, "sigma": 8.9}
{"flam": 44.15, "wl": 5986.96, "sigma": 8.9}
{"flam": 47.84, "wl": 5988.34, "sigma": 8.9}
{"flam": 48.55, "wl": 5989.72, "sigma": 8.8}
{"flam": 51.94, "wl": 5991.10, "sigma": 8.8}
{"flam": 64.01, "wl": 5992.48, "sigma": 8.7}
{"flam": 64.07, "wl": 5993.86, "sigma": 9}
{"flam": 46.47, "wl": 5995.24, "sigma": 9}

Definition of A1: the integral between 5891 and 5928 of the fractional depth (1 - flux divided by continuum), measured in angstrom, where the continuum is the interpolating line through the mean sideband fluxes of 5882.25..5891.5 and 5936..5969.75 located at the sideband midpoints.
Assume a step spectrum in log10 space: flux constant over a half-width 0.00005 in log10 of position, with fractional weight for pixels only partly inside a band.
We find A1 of 4.4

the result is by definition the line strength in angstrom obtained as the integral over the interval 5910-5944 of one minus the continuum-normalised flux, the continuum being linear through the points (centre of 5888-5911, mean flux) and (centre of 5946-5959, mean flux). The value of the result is 3.2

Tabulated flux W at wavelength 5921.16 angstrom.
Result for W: 61.98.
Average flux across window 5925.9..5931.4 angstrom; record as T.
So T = 46.9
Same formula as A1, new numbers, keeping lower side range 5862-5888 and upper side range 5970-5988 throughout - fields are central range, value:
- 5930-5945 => 1.0 angstrom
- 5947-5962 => -1.7 angstrom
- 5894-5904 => 0.7 angstrom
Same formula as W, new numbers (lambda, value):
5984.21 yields 62.77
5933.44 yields 50.27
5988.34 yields 47.84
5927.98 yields 49.2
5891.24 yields 40.63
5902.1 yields 53.31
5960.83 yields 51.68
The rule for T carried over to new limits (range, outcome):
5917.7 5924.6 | 52.1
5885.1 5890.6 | 62.2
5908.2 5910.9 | 56.7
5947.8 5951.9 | 57.5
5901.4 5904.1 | 48.6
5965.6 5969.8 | 55.7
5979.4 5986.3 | 51.8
